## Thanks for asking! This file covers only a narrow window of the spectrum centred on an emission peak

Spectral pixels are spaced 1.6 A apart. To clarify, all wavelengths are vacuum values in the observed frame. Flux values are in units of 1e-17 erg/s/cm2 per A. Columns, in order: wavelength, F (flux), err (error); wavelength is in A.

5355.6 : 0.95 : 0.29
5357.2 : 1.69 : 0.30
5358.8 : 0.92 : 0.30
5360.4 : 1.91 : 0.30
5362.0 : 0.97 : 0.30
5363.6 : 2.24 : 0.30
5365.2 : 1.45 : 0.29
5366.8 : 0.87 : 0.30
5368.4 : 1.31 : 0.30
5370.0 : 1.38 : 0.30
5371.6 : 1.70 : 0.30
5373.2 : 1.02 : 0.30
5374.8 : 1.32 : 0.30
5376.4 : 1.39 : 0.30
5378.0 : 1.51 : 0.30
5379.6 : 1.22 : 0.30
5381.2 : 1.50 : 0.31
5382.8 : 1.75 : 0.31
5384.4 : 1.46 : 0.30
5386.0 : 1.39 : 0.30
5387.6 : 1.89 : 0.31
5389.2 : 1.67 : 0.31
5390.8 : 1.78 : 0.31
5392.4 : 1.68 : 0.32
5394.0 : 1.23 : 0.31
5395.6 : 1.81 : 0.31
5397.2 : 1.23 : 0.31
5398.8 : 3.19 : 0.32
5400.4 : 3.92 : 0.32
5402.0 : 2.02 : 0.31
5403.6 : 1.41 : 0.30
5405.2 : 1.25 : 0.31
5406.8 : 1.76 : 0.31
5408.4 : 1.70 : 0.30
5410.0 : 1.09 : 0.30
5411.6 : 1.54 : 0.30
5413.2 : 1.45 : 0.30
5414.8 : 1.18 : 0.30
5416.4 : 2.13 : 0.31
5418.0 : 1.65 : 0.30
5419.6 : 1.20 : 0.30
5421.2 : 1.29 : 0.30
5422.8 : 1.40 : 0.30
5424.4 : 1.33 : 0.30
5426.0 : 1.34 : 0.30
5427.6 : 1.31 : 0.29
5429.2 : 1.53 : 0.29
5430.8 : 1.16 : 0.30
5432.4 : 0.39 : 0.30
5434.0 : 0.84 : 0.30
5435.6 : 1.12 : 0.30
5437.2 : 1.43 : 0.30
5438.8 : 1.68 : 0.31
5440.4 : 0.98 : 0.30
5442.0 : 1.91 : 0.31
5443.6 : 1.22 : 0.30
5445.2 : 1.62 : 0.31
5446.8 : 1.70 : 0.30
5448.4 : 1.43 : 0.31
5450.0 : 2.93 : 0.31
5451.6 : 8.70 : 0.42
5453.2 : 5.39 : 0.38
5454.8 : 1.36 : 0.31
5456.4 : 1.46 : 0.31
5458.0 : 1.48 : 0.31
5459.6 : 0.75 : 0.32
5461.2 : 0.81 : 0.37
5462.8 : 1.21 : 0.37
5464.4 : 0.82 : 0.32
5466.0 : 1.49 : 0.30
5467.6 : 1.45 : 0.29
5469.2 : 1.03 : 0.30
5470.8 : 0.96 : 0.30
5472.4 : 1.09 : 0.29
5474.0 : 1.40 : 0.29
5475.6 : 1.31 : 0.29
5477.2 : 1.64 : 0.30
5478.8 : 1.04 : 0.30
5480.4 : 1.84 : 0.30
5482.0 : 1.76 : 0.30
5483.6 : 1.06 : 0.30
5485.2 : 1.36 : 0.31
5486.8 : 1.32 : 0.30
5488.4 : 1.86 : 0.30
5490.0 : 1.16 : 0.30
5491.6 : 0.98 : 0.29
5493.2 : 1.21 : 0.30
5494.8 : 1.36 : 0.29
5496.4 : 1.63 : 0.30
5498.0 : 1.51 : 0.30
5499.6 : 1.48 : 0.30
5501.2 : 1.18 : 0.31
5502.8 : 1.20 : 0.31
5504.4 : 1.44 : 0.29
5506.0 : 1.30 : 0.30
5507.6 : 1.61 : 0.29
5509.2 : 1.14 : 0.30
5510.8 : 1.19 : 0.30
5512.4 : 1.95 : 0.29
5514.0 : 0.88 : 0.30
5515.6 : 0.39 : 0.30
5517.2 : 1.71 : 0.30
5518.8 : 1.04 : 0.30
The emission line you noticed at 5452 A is [O III] 5007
